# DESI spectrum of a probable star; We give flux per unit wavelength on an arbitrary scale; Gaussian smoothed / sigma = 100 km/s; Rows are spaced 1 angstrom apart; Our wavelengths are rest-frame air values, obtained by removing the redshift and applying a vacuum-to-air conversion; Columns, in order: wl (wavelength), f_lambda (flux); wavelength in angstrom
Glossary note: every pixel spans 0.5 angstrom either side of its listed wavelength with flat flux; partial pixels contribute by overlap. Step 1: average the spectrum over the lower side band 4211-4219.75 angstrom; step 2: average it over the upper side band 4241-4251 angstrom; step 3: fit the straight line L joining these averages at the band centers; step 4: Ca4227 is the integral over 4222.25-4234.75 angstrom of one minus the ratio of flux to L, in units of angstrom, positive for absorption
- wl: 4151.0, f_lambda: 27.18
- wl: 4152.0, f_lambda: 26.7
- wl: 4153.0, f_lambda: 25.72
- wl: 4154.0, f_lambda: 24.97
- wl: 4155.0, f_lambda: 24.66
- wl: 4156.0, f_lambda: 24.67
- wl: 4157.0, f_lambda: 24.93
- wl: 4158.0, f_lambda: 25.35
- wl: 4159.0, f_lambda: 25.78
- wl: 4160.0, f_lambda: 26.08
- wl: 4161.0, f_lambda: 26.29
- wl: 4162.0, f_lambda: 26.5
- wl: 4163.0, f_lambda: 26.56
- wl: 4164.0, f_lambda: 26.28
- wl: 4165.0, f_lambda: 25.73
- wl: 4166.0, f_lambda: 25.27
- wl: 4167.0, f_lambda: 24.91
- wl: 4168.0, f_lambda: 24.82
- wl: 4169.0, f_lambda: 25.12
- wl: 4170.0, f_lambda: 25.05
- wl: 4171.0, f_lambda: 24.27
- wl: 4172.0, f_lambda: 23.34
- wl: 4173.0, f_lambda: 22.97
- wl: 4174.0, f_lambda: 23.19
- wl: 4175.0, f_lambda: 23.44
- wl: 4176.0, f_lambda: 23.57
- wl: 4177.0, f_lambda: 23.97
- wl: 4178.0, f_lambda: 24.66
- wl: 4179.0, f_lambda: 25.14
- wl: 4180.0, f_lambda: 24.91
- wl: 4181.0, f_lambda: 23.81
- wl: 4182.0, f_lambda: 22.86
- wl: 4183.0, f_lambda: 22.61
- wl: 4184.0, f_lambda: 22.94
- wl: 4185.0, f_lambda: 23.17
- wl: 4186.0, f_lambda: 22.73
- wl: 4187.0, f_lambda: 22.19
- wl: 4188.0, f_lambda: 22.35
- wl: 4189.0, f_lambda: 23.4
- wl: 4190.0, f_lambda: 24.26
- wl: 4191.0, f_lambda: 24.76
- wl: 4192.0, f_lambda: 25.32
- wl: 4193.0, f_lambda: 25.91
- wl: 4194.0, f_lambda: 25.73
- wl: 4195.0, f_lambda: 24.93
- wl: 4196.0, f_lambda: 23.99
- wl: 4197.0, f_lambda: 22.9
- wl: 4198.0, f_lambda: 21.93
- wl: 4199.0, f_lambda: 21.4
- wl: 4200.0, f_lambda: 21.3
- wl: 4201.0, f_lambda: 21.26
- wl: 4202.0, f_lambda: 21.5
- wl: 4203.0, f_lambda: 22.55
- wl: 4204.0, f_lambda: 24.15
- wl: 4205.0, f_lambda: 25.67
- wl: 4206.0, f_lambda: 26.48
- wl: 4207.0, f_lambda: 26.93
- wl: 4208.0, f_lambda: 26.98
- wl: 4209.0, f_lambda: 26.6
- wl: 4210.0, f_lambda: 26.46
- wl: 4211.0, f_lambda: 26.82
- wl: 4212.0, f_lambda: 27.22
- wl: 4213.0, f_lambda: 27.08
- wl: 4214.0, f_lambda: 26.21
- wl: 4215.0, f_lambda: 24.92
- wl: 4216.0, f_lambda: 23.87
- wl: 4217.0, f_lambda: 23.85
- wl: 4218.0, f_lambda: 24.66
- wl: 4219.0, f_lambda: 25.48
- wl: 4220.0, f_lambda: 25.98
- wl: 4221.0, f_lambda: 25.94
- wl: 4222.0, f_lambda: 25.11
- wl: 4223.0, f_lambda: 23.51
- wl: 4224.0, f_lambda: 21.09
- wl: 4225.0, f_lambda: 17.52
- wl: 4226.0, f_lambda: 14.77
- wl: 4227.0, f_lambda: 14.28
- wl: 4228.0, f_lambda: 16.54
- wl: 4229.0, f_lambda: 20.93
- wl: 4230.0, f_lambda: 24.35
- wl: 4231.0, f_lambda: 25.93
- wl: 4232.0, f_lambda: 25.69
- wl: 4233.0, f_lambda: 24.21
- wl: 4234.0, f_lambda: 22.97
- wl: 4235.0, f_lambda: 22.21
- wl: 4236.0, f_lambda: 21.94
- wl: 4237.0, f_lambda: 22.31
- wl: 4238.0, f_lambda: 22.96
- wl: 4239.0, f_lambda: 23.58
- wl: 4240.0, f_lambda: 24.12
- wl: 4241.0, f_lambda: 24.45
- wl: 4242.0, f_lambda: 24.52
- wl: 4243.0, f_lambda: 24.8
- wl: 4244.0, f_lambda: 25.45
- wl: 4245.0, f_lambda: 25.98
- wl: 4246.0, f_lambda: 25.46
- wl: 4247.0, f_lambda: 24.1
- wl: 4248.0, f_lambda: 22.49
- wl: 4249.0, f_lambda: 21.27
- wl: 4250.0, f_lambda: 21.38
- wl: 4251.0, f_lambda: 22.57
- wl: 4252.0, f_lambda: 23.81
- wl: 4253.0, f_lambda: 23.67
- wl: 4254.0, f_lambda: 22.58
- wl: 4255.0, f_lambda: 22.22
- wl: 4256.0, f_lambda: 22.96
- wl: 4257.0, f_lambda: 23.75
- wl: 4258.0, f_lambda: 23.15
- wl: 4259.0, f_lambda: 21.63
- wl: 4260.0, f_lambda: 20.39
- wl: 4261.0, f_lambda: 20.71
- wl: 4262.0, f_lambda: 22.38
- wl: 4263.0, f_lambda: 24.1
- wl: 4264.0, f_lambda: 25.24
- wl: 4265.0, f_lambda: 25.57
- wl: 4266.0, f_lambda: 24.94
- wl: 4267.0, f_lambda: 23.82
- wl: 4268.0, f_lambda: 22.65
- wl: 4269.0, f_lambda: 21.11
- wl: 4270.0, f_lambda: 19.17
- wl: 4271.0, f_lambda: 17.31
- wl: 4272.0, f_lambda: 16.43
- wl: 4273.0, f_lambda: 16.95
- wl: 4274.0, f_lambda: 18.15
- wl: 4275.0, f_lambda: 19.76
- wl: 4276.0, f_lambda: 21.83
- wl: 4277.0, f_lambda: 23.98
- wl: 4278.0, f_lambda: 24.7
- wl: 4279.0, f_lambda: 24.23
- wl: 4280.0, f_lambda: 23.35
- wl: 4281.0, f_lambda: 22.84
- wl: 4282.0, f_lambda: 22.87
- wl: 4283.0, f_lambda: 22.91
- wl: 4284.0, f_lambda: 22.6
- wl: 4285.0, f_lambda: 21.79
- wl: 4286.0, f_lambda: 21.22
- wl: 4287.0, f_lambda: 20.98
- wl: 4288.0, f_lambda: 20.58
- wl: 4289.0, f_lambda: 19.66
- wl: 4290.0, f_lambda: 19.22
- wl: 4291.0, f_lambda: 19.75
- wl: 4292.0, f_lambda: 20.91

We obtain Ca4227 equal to 1.9 angstrom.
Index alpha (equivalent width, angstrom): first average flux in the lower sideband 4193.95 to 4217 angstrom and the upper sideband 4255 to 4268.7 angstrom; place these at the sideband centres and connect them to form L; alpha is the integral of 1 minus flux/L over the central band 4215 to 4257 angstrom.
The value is 1.40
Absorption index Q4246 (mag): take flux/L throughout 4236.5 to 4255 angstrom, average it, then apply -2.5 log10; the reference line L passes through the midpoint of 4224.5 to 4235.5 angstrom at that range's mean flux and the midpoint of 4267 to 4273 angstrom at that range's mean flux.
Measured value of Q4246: -0.16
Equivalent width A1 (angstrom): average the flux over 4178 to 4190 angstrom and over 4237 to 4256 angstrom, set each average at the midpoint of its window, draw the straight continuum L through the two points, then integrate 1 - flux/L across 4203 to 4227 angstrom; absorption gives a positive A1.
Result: -0.9 angstrom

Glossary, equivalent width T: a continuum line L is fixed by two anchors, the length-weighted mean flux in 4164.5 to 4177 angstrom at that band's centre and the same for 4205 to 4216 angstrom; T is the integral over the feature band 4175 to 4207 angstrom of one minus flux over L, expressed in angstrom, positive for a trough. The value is 2.13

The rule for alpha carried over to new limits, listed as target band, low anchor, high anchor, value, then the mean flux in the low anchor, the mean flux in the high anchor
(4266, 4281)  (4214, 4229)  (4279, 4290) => 0.5 angstrom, 22.1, 21.9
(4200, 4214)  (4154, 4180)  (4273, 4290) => -0.9 angstrom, 24.9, 21.7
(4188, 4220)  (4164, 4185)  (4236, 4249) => -0.7 angstrom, 24.2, 24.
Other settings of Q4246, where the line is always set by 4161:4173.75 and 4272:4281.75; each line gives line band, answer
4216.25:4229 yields 0.08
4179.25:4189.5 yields 0.06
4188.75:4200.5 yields 0.02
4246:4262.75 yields -0.02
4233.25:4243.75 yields -0.03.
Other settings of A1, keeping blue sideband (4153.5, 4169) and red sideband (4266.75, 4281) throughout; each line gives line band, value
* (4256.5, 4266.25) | -0.8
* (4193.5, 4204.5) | 0.5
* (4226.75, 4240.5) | 0.1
